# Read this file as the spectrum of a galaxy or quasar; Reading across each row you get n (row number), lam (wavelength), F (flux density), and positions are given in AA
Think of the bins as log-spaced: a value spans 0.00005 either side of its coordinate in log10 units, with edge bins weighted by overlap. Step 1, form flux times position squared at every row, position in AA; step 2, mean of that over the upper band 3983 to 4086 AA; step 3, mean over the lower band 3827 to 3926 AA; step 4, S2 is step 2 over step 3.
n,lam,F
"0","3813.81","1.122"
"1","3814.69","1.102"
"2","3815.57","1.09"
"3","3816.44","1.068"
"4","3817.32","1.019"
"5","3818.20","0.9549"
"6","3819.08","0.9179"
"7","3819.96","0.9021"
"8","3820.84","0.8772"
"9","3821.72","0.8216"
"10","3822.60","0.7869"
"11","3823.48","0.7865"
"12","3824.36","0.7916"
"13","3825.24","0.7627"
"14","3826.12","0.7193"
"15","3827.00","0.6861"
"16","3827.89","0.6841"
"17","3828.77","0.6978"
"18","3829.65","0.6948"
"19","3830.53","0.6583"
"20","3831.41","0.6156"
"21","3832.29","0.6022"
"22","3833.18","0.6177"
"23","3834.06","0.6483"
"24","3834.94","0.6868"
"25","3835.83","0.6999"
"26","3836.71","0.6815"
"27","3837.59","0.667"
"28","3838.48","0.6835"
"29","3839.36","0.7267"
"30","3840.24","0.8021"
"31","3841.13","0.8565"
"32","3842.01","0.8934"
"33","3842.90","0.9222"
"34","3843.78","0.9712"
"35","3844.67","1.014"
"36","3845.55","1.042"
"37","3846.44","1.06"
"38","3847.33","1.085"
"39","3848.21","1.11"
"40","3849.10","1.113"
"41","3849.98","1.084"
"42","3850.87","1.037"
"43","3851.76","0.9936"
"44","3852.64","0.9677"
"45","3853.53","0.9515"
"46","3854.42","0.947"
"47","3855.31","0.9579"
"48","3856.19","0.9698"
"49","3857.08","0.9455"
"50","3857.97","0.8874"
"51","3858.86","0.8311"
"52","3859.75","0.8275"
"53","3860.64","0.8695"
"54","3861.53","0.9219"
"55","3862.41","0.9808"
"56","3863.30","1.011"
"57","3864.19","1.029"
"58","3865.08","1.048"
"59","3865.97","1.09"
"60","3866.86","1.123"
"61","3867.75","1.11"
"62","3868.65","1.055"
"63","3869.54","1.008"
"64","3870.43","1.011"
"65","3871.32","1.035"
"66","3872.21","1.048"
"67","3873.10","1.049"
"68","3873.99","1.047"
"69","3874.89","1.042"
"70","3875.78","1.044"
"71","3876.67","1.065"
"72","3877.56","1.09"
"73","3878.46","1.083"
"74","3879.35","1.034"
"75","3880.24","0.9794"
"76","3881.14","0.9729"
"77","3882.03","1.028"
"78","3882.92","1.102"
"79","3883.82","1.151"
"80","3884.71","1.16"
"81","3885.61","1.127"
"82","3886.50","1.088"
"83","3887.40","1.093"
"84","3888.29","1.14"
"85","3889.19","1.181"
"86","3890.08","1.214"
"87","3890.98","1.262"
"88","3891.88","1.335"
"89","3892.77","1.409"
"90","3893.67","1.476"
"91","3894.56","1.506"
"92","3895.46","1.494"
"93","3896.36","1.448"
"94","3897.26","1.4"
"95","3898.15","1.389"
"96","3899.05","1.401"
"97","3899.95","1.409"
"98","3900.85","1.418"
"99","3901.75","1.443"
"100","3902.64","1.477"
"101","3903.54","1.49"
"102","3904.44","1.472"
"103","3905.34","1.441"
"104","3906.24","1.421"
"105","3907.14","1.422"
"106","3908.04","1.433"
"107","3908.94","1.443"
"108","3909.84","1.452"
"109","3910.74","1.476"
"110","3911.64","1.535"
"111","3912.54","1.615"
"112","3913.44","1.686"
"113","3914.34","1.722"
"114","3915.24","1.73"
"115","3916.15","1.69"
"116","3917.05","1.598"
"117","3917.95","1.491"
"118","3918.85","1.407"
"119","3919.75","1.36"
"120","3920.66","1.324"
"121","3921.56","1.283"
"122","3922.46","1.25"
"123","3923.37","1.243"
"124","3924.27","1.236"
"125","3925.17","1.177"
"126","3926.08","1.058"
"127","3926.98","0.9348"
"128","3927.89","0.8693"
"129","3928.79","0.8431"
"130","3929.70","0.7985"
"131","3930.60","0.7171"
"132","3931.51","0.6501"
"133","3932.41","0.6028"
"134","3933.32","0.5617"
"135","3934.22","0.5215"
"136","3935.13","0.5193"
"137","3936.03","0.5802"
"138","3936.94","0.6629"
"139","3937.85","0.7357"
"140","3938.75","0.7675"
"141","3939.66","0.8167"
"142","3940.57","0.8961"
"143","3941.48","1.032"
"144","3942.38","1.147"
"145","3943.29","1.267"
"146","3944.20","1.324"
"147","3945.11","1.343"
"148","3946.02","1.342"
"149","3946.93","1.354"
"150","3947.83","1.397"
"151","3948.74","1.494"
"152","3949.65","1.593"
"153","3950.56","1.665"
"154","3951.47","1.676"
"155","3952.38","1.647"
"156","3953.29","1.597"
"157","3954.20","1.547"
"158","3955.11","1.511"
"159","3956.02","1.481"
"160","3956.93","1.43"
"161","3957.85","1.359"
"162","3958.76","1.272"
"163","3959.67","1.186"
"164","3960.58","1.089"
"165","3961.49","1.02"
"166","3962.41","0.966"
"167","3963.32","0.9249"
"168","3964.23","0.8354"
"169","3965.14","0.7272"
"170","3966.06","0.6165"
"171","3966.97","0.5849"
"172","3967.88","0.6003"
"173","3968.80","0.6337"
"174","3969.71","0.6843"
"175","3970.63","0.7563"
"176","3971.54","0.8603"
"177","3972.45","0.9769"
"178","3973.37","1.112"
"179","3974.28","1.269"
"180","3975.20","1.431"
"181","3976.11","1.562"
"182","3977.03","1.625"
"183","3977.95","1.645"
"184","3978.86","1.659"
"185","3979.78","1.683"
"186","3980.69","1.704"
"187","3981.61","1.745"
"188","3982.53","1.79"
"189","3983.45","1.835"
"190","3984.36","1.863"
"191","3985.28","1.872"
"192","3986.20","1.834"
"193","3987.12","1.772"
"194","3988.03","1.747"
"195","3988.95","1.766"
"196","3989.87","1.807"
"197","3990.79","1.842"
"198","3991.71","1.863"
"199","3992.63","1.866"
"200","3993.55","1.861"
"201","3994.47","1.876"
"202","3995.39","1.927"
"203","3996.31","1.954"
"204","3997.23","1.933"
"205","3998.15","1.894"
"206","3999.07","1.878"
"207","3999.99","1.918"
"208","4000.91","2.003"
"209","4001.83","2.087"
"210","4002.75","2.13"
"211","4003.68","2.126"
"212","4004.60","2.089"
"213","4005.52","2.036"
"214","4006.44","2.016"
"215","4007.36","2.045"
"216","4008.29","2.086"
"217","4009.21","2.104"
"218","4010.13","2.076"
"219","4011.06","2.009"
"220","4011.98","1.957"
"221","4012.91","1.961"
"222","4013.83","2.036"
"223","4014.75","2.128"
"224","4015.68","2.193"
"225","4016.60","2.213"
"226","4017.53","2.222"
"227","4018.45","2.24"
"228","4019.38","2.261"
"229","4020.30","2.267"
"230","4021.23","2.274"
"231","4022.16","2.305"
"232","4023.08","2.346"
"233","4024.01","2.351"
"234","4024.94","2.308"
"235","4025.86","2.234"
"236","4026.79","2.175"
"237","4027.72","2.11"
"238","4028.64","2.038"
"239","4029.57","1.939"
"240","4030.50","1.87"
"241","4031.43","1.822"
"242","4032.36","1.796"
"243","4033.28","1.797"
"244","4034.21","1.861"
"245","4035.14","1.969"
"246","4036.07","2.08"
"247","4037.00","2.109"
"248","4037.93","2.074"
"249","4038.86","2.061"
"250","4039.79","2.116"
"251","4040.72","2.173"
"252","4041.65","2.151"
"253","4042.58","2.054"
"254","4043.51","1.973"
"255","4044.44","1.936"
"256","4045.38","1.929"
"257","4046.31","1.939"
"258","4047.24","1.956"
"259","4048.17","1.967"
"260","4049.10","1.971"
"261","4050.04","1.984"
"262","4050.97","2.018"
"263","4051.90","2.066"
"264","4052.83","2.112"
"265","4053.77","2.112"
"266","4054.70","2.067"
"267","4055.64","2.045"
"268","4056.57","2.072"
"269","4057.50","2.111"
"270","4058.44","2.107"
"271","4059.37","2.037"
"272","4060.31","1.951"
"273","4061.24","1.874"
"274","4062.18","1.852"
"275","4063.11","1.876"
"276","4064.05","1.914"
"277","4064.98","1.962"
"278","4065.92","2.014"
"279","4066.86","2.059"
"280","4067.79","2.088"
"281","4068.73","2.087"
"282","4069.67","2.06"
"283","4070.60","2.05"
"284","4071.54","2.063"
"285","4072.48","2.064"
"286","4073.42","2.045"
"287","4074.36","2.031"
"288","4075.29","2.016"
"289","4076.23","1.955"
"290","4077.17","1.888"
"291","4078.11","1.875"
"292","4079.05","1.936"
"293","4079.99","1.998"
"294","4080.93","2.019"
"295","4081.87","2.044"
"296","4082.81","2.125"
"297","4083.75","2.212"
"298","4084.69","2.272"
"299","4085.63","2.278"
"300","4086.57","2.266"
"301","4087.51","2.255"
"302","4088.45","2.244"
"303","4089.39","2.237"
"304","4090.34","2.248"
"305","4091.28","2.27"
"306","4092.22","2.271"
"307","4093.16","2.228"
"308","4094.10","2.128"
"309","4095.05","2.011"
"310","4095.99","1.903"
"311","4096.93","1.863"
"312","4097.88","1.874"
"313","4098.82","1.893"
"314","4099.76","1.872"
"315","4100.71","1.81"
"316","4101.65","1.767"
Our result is 1.94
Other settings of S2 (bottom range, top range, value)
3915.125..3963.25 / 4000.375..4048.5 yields 1.86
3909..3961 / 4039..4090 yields 1.79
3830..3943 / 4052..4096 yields 2.10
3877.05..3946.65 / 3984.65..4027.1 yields 1.78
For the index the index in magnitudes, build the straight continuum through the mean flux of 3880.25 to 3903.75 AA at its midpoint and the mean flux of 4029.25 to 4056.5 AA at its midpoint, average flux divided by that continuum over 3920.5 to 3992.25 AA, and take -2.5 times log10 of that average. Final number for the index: 0.294 mag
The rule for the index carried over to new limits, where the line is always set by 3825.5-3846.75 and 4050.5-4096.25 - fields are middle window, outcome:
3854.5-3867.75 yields -0.079 mag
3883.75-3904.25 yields -0.224 mag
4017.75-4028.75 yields -0.246 mag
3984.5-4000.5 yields -0.147 mag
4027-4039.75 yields -0.070 mag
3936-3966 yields 0.161 mag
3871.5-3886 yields -0.070 mag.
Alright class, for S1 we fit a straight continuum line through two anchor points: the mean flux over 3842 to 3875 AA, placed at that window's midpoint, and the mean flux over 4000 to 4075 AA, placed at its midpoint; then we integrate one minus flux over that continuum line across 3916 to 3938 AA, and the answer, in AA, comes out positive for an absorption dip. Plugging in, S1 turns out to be 6.2 AA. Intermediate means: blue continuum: 1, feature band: 0.998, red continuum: 2.06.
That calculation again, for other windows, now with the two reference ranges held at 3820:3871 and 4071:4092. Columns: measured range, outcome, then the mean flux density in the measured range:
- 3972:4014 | -4.5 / 1.83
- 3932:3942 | 4.8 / 0.704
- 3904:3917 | -3.4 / 1.54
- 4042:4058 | -0.6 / 2.02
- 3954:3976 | 6.7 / 1.04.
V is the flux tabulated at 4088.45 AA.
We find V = 2.244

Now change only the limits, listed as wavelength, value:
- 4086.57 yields 2.266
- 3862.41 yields 0.9808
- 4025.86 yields 2.234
